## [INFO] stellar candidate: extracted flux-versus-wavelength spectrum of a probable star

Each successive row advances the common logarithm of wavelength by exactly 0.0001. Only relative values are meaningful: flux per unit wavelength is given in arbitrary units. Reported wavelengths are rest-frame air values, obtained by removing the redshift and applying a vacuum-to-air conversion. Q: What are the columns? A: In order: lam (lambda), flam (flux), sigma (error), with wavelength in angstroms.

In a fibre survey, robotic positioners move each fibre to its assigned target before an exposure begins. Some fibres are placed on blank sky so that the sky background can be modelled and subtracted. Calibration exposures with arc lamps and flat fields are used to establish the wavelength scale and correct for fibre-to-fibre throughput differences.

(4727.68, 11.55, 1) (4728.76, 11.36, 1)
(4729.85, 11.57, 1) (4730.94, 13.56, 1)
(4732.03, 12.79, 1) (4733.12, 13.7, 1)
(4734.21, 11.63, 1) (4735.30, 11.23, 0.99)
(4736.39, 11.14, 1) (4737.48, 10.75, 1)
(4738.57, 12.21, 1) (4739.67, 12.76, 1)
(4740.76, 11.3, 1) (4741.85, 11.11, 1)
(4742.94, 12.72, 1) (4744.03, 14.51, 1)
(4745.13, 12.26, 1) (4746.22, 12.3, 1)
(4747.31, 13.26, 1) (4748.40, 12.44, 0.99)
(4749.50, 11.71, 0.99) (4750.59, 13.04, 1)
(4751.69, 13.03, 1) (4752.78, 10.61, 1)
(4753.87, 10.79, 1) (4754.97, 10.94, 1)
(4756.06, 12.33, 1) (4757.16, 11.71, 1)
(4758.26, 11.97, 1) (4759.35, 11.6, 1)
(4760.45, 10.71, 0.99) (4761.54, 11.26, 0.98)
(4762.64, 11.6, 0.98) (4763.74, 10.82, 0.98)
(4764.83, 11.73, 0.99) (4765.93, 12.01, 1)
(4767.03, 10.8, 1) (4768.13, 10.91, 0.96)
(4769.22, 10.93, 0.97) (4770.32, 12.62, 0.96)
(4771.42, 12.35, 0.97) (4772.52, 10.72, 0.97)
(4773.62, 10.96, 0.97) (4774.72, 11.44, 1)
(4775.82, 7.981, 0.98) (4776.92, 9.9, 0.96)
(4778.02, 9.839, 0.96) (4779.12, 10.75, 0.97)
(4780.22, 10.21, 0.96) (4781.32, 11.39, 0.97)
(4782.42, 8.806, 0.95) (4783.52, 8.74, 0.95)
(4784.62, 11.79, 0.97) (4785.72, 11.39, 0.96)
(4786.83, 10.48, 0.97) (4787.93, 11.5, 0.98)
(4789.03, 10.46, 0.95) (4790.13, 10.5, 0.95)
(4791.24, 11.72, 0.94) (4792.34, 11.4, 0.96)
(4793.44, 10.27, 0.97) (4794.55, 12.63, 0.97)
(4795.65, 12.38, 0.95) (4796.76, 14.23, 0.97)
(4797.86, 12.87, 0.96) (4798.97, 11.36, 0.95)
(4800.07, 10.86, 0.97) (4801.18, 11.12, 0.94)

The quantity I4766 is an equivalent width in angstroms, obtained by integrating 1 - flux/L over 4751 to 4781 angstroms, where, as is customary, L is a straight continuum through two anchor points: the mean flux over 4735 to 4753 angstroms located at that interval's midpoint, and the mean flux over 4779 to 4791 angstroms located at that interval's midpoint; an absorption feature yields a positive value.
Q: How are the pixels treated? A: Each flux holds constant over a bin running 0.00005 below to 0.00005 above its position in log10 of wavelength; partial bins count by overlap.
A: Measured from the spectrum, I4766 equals 0.5 angstroms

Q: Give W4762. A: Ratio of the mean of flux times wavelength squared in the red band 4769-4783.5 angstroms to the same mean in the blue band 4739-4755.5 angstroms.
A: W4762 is 0.9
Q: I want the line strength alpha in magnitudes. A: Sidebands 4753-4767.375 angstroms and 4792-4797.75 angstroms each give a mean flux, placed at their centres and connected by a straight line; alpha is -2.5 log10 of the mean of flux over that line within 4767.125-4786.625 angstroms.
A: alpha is 0.11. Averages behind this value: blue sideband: 11.4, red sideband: 12.3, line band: 10.6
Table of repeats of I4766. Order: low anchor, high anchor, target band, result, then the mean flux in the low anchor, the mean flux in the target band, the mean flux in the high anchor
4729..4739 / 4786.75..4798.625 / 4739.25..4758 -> -0.31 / 12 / 12.2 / 11.7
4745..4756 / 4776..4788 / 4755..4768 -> -0.02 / 12.1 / 11.5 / 10.3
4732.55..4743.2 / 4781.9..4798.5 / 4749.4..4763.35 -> 0.01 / 11.8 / 11.6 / 11.3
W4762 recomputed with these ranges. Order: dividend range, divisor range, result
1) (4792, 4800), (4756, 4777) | 1.09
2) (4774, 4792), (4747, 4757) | 0.88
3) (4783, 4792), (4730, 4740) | 0.91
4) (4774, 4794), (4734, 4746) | 0.89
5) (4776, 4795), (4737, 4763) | 0.90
